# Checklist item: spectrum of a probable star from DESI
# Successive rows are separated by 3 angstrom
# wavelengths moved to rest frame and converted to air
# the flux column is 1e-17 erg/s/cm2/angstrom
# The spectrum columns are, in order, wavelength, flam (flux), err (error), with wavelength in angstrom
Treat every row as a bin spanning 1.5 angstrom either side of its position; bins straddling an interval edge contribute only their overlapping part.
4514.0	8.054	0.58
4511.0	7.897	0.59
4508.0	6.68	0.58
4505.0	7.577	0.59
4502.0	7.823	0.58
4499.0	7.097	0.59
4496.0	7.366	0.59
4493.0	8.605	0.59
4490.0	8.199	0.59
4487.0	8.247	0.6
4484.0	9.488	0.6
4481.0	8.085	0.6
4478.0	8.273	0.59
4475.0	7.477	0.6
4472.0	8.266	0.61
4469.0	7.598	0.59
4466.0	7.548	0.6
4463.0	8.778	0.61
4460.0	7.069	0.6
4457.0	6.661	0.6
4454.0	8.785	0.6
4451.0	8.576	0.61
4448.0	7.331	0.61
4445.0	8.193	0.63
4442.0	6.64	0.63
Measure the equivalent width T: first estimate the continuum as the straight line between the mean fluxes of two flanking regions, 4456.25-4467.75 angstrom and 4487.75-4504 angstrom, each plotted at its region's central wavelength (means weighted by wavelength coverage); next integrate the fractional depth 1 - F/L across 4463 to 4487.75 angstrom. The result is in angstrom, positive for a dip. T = -1.6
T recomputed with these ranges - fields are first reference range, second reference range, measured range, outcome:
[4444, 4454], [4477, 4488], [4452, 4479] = 1.63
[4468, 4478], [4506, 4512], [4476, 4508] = -1.91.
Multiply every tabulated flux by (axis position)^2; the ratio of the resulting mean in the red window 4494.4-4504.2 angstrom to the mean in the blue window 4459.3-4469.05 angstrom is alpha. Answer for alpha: 0.97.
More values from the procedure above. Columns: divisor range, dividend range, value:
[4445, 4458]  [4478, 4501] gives 1.05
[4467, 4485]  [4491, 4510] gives 0.94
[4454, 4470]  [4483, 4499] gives 1.09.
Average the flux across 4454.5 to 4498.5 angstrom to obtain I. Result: 7.97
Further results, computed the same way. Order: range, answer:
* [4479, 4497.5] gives 8.33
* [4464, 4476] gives 7.78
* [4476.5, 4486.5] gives 8.58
